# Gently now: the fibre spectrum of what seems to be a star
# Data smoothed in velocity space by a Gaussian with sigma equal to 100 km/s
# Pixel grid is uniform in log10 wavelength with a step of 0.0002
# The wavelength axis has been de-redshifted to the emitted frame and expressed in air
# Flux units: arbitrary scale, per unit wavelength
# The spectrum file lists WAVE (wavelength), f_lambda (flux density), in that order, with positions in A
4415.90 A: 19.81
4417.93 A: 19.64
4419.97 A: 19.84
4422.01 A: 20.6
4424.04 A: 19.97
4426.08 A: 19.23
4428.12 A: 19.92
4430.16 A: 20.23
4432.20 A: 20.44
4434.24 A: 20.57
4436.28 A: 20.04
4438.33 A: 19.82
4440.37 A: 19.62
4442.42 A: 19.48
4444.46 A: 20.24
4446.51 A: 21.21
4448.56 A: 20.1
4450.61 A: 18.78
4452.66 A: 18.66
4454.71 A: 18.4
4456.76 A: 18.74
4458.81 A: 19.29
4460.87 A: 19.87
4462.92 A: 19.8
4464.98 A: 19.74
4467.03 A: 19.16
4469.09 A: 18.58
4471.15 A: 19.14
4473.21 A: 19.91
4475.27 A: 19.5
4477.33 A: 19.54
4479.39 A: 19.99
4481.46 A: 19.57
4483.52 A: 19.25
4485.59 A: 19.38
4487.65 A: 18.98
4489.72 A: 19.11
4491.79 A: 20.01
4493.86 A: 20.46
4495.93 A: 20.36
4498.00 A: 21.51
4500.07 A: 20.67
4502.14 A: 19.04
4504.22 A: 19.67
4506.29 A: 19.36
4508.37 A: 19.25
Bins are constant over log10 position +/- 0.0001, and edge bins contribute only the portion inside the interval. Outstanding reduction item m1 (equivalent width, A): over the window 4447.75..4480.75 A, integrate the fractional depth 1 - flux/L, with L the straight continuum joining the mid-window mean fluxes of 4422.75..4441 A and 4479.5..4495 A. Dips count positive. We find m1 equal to 0.7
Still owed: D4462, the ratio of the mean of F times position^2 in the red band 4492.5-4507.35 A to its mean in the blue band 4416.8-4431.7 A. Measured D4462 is 1.05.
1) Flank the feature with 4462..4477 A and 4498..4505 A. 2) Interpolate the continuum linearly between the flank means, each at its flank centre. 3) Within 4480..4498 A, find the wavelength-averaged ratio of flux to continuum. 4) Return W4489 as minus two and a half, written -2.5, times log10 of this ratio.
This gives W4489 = 0.00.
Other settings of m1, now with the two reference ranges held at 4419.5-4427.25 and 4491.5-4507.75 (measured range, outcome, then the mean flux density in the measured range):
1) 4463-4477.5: 0.5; 19.4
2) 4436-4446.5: 0.0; 20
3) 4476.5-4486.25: 0.3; 19.5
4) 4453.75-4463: 0.4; 19.2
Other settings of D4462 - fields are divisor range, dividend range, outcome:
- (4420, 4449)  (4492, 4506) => 1.04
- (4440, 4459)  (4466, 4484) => 1.01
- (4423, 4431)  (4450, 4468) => 0.98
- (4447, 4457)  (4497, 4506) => 1.08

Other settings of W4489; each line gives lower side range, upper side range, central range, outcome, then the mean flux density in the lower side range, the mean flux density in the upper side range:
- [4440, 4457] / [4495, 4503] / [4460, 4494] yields 0.03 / 19.5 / 20.4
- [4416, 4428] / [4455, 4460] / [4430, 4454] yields -0.03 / 19.9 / 18.9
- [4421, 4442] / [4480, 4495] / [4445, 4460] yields 0.03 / 20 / 19.5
